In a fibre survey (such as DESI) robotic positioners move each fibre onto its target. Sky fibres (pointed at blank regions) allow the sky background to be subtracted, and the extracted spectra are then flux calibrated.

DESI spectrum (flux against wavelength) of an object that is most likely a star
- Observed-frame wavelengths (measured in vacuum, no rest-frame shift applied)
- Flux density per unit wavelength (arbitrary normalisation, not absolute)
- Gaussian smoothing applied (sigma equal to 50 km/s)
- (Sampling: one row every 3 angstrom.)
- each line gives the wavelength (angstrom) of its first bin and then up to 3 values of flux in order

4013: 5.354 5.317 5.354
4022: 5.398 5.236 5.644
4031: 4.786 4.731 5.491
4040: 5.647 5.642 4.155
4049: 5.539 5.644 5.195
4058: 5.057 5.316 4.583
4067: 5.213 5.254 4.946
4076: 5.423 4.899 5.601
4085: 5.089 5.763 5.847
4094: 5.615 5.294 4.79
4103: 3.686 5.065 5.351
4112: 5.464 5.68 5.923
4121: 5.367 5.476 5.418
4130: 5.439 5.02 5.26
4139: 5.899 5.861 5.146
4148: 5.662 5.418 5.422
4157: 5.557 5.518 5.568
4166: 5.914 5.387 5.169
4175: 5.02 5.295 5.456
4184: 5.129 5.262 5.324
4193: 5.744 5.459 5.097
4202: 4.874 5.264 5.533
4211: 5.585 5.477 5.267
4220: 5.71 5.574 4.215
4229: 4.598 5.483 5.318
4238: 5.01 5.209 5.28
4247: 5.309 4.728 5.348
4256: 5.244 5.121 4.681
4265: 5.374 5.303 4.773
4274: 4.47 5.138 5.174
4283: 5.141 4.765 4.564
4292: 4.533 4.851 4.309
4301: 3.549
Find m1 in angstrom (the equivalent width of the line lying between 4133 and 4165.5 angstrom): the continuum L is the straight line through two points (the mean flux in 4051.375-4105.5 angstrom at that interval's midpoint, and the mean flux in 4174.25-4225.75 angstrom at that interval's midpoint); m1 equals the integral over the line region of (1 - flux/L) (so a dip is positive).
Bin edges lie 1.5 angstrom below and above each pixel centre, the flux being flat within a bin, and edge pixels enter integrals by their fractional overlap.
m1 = -1.6 angstrom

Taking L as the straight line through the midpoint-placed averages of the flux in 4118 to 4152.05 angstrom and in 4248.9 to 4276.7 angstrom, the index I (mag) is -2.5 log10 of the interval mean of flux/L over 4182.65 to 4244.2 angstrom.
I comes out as -0.01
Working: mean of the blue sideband 5.47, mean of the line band 5.26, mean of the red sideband 5.01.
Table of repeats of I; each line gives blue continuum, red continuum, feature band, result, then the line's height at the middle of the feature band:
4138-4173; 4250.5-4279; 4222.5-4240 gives 0.04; 5.2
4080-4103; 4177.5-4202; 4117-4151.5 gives -0.04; 5.31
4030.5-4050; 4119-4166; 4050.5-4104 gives 0.02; 5.27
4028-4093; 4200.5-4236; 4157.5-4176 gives -0.04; 5.24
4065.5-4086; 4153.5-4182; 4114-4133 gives -0.04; 5.32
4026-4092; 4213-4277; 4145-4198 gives -0.05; 5.17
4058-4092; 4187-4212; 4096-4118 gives 0.04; 5.27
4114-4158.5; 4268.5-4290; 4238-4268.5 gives -0.03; 5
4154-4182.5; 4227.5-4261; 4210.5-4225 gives -0.05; 5.24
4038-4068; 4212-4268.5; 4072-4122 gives -0.02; 5.2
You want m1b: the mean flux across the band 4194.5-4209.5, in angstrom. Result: 5.25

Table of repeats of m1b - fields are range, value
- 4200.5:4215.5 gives 5.35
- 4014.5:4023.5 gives 5.36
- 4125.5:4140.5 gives 5.41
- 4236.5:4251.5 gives 5.11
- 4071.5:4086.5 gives 5.19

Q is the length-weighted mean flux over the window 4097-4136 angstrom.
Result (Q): 5.23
